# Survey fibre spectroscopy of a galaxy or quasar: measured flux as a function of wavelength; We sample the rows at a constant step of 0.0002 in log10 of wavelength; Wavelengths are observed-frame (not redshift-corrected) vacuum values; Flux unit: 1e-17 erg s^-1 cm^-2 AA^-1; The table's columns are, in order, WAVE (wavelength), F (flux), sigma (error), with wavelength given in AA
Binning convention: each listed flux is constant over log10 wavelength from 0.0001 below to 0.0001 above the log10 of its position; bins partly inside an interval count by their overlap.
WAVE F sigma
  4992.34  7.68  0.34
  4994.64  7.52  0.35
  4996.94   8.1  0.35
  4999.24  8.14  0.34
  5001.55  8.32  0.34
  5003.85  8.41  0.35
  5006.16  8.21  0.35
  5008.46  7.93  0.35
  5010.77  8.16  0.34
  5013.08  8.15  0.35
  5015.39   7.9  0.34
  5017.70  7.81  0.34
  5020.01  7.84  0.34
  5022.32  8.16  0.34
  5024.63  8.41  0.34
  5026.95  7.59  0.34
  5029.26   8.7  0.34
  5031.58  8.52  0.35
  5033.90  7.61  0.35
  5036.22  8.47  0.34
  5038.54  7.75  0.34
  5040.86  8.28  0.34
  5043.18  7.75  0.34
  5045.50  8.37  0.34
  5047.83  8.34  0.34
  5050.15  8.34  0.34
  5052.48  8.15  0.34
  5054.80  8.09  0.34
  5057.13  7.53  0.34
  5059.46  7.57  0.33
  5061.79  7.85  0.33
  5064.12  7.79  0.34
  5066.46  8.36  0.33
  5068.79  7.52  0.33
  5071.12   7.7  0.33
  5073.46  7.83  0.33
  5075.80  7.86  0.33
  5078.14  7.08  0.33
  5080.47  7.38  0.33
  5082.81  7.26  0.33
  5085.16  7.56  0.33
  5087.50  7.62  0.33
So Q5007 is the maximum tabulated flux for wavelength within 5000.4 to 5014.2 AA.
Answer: 8.41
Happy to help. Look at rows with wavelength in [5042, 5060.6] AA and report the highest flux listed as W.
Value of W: 8.37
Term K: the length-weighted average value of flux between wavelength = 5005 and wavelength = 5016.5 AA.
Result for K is 8.07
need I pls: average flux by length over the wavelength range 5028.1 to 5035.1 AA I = 8.28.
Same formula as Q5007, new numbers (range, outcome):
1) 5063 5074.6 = 8.36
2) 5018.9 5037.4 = 8.7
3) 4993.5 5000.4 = 8.14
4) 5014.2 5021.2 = 7.9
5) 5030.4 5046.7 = 8.52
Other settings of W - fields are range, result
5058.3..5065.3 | 7.85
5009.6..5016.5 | 8.16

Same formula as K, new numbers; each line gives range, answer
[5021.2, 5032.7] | 8.28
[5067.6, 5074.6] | 7.69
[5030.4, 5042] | 8.12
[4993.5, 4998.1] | 7.82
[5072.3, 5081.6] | 7.54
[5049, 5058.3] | 8.03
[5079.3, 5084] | 7.32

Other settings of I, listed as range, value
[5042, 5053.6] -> 8.19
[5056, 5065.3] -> 7.68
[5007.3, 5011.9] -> 8.05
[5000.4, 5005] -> 8.37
